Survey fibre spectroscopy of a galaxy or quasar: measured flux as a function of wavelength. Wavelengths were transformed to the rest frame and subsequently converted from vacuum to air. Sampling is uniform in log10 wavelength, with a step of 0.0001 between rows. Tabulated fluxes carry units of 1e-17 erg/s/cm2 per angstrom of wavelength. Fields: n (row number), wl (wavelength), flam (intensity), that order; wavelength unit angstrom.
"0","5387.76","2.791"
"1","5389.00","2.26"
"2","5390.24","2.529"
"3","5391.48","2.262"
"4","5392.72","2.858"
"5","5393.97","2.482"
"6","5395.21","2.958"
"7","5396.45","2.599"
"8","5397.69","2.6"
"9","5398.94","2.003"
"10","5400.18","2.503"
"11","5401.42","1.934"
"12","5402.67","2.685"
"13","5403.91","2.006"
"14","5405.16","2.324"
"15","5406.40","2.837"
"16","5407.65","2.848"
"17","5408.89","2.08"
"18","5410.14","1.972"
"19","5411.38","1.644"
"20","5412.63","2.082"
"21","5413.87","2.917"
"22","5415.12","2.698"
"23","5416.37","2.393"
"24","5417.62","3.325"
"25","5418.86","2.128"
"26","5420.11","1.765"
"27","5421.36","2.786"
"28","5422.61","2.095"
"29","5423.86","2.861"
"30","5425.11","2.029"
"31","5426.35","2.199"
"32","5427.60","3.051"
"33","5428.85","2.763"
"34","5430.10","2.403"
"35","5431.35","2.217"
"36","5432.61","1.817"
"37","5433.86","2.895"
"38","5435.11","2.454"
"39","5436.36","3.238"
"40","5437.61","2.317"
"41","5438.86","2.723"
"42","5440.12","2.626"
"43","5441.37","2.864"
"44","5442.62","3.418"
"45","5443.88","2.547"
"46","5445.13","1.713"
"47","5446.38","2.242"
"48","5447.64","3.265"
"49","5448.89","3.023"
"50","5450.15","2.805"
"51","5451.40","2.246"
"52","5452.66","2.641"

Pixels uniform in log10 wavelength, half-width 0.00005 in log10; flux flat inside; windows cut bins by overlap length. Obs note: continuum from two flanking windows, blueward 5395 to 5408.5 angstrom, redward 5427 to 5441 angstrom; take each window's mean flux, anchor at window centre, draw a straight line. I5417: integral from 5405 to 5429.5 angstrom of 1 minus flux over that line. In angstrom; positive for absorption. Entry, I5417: 0.8 angstrom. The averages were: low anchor 2.46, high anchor 2.59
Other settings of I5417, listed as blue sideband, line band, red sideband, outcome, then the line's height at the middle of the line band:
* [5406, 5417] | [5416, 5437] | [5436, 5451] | 0.3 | 2.54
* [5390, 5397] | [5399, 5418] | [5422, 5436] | 1.1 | 2.55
